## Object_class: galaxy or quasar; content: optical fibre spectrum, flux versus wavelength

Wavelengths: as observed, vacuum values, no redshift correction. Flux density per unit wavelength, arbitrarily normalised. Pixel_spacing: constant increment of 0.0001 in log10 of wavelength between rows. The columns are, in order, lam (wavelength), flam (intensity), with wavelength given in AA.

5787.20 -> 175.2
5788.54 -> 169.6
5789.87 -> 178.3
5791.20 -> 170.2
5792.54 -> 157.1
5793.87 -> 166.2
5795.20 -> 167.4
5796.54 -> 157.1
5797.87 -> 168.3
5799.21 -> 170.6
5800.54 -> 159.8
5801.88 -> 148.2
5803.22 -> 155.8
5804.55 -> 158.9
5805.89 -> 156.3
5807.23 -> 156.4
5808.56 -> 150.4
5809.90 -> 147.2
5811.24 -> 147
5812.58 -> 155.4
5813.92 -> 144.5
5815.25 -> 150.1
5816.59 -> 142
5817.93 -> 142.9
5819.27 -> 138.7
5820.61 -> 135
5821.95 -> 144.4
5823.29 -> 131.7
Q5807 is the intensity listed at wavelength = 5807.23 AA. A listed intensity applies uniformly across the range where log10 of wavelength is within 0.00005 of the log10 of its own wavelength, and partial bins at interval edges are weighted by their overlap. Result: 156.4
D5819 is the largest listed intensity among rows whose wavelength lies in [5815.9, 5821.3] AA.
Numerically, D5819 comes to 142.9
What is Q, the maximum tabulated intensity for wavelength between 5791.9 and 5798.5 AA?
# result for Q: 168.3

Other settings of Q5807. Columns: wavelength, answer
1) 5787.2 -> 175.2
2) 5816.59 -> 142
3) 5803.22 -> 155.8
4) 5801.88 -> 148.2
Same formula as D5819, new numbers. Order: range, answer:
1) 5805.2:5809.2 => 156.4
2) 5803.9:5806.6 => 158.9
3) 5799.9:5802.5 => 159.8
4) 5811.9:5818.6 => 155.4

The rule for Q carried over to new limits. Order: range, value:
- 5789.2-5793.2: 178.3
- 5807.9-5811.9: 150.4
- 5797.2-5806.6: 170.6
